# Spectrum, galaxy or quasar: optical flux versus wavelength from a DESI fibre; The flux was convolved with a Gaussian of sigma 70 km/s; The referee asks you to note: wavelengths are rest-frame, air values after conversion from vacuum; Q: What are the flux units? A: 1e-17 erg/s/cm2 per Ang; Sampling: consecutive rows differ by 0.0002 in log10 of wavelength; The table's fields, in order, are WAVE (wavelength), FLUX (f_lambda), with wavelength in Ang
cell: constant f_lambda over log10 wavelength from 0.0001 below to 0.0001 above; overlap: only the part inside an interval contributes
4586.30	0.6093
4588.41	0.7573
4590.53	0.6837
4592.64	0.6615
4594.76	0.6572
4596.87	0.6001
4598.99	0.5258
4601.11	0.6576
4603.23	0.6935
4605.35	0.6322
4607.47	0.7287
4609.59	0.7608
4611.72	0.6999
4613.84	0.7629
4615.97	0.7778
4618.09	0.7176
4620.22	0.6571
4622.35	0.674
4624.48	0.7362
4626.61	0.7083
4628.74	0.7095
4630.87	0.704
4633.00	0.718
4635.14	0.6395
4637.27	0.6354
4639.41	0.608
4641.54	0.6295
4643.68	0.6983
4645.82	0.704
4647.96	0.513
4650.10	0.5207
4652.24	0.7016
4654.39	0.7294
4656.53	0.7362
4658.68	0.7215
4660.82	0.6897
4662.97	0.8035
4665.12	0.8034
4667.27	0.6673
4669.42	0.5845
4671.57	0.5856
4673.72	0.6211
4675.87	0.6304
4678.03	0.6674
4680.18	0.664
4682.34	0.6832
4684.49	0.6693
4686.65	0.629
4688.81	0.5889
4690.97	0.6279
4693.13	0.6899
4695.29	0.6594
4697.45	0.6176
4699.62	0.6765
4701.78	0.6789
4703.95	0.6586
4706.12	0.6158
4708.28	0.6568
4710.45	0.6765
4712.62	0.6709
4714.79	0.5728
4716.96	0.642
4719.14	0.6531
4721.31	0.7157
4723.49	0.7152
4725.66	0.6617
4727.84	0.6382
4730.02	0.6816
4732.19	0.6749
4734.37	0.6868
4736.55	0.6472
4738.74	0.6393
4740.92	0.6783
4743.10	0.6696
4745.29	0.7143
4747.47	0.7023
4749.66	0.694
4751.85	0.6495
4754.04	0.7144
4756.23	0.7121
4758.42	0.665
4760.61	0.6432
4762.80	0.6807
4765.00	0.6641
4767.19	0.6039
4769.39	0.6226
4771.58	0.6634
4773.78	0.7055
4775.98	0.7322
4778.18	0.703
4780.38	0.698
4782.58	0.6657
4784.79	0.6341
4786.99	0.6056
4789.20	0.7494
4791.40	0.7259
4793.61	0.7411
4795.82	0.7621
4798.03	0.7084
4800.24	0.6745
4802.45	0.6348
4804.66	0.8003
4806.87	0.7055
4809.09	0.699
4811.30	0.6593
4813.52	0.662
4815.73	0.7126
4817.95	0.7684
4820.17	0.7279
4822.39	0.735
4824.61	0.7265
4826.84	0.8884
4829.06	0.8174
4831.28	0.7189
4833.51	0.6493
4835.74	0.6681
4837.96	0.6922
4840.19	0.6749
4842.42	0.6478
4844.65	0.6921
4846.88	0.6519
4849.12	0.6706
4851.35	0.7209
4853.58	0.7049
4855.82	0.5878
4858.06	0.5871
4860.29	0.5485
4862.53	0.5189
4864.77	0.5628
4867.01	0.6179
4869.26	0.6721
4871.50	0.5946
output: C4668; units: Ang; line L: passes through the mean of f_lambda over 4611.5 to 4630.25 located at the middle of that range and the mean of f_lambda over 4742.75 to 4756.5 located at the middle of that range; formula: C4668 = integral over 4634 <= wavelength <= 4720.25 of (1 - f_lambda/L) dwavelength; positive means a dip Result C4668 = 6.2 Ang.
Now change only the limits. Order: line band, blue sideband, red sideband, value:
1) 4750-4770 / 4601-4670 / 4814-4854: 1.2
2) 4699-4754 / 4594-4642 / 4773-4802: 2.0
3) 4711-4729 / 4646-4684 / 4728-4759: 0.4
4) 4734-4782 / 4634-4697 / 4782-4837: 1.2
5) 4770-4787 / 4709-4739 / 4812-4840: 0.5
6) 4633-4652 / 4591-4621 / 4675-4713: 1.2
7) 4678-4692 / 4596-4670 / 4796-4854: 0.9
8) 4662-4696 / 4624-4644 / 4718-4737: 0.8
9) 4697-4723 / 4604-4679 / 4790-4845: 1.5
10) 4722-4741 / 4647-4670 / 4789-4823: 0.8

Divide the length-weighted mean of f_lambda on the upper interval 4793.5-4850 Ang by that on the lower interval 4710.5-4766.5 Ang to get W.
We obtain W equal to 1.06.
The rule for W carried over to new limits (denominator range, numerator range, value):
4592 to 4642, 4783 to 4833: 1.06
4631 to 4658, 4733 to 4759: 1.04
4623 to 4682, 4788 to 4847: 1.07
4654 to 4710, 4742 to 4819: 1.03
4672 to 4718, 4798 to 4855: 1.09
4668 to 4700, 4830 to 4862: 1.03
